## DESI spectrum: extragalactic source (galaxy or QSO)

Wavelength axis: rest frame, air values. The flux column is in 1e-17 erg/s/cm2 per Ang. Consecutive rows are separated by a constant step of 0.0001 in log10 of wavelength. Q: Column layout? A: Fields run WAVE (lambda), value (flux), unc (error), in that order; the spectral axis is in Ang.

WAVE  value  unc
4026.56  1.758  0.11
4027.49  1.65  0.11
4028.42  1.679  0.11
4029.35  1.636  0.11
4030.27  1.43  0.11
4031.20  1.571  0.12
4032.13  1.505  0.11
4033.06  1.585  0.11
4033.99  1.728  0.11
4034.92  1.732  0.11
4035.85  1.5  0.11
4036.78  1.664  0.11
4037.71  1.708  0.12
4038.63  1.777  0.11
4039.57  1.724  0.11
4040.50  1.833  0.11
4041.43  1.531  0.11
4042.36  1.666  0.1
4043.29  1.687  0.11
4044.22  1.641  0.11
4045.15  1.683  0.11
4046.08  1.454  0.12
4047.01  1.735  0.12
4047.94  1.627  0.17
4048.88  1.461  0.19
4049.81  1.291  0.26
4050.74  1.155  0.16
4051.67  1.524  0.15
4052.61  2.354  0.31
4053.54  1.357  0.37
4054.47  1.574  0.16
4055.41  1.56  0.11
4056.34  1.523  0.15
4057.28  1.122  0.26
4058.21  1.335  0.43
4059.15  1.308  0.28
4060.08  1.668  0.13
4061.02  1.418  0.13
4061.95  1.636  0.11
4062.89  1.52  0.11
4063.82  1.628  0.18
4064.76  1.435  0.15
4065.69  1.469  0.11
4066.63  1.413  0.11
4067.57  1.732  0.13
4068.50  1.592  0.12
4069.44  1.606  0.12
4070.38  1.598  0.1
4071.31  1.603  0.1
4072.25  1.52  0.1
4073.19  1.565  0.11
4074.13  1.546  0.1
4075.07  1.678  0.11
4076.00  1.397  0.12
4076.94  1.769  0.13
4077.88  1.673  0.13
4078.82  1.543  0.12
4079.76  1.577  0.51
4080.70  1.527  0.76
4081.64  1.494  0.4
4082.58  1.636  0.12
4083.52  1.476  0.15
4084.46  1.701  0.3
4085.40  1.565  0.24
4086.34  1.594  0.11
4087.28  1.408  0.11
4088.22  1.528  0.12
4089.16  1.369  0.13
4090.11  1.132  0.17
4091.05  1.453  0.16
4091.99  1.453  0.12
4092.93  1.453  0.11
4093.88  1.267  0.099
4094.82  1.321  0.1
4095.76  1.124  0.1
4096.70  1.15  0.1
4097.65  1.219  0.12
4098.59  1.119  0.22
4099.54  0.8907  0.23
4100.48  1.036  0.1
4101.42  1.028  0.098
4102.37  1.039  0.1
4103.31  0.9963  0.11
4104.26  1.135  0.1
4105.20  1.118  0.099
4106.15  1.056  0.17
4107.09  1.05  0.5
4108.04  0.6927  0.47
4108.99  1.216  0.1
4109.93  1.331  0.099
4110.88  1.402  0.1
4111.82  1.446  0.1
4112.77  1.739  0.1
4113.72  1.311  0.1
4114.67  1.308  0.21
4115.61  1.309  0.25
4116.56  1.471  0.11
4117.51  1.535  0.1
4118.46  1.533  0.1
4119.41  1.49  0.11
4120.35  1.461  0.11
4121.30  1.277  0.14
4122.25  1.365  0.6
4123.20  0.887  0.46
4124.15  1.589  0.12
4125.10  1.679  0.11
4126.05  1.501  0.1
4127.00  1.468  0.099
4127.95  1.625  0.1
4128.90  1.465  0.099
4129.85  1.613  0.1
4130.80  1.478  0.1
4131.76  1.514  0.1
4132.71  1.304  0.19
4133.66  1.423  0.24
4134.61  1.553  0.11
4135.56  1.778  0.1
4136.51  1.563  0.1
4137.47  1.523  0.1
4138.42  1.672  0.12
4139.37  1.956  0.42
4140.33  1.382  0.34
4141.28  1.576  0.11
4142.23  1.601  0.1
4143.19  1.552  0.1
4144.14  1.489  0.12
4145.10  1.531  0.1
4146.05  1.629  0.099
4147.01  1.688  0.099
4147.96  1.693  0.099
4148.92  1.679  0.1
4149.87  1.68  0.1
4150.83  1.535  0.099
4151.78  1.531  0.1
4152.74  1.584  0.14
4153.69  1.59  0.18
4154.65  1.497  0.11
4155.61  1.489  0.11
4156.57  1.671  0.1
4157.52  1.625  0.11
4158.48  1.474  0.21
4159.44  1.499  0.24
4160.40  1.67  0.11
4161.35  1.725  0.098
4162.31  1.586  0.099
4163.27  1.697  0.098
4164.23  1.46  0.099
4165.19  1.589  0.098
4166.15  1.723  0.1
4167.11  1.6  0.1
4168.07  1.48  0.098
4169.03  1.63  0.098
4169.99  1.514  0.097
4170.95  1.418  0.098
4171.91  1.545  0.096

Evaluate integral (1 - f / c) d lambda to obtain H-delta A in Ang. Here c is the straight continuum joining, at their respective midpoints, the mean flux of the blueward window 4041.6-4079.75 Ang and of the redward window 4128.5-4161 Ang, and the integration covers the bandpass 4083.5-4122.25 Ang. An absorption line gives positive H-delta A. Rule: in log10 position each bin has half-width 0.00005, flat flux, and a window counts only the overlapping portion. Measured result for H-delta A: 6.6 Ang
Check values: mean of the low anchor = 1.55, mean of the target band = 1.3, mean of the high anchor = 1.57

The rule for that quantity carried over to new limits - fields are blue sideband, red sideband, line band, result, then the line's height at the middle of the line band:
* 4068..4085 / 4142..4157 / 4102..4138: 4.8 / 1.59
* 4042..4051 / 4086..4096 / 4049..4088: -2.1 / 1.46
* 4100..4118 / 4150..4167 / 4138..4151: -1.2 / 1.48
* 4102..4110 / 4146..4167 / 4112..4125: -2.4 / 1.19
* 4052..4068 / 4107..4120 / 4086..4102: 1.8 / 1.42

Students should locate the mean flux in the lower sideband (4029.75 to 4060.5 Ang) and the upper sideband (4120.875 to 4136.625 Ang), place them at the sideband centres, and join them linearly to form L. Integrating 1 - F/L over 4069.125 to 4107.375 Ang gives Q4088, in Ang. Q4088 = 3.7 Ang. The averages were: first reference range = 1.58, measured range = 1.38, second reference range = 1.47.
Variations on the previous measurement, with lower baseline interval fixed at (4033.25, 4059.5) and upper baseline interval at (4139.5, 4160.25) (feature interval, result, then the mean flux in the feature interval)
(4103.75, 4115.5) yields 2.56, 1.24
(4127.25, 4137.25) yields 0.31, 1.53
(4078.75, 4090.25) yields 0.49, 1.51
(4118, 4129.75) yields 0.96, 1.45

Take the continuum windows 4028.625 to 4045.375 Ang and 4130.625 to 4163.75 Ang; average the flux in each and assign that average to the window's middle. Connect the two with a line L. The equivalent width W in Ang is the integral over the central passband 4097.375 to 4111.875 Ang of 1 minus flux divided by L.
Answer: 4.6 Ang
